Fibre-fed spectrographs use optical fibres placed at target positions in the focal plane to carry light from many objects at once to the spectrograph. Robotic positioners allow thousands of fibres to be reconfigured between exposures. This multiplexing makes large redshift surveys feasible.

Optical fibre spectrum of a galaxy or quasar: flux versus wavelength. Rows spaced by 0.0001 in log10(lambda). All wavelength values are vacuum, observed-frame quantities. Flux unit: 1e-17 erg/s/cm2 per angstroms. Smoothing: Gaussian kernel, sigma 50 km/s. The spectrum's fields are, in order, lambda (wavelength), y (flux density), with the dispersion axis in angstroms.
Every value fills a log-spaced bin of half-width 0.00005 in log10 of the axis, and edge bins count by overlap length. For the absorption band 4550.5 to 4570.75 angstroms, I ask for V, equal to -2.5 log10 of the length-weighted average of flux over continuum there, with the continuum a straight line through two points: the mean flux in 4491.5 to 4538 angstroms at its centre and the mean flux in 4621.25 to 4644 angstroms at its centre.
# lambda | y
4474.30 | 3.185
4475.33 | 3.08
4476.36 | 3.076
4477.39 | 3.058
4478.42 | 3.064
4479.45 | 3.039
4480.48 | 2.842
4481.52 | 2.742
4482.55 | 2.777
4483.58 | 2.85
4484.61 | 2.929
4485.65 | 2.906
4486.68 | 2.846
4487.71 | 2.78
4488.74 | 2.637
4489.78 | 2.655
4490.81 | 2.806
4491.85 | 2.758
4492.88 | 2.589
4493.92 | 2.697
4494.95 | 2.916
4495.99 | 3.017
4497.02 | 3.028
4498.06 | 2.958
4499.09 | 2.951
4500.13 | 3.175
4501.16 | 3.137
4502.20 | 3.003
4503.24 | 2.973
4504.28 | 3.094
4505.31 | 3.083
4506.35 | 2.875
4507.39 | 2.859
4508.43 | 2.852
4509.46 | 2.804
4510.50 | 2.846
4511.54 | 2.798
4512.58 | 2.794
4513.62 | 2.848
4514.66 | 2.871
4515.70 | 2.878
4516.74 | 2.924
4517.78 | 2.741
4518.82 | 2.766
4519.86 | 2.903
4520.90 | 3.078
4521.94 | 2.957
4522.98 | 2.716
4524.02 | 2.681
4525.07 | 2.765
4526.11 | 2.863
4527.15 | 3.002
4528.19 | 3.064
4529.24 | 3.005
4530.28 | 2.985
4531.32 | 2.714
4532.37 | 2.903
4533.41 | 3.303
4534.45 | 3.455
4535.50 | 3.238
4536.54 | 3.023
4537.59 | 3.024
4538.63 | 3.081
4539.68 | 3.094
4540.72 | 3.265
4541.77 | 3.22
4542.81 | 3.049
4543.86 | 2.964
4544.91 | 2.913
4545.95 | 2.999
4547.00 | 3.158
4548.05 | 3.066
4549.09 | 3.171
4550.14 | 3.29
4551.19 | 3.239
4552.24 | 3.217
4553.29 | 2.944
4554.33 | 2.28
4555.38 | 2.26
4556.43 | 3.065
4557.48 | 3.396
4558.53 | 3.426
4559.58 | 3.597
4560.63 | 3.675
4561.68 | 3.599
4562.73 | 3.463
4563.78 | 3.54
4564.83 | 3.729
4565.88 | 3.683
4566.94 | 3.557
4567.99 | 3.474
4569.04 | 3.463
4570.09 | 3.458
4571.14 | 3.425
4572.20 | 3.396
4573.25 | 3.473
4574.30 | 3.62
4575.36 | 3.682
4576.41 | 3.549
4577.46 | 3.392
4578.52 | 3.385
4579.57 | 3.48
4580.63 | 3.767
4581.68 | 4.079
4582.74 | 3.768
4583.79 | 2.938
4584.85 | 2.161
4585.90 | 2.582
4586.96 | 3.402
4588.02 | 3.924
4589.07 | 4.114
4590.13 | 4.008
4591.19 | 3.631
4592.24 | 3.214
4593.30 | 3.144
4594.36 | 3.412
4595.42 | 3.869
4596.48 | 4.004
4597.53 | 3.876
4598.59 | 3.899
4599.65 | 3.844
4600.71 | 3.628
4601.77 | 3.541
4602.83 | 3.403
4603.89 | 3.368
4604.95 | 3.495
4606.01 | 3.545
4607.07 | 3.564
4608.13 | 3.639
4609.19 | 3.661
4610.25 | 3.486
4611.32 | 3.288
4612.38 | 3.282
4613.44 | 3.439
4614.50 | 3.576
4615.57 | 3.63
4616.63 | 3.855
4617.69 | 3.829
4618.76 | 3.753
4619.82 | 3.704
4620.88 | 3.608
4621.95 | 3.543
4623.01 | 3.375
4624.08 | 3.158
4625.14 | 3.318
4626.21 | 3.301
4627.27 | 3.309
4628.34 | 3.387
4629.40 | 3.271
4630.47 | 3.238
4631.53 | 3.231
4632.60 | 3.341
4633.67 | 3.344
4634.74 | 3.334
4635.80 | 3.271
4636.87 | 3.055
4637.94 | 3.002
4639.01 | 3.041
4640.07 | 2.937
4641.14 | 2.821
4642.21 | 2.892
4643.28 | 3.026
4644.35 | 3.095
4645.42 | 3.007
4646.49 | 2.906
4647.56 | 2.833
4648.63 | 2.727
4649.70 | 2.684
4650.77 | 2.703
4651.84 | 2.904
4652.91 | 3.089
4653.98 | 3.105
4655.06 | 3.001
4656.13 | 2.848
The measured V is -0.10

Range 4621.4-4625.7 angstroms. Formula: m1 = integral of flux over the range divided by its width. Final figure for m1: 3.34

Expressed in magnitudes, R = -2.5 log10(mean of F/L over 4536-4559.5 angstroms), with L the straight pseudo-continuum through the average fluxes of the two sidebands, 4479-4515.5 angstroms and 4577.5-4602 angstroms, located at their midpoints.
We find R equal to 0.062 mag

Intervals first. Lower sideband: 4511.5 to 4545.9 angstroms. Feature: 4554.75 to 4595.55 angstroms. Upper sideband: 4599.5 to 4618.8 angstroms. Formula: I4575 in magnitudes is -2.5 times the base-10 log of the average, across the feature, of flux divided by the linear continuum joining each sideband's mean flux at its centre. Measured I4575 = -0.05 mag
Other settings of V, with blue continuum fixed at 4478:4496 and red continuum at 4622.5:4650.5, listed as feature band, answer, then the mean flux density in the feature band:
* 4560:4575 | -0.19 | 3.54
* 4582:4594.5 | -0.12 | 3.37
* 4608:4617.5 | -0.16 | 3.55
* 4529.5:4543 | -0.07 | 3.11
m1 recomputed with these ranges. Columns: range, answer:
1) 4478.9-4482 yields 2.87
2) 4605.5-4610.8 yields 3.58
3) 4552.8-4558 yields 2.79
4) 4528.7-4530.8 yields 2.99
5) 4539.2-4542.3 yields 3.2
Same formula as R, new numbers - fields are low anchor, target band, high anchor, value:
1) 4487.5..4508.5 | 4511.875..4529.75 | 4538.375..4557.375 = 0.031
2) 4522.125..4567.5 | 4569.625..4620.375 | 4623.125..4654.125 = -0.144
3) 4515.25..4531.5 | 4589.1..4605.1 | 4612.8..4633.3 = -0.103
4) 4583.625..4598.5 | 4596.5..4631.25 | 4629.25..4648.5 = -0.078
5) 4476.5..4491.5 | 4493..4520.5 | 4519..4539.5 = 0.004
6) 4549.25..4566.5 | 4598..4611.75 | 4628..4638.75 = -0.101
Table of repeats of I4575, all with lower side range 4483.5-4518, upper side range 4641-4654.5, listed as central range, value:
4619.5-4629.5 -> -0.170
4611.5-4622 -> -0.238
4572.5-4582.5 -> -0.237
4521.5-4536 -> -0.033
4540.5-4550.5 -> -0.077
